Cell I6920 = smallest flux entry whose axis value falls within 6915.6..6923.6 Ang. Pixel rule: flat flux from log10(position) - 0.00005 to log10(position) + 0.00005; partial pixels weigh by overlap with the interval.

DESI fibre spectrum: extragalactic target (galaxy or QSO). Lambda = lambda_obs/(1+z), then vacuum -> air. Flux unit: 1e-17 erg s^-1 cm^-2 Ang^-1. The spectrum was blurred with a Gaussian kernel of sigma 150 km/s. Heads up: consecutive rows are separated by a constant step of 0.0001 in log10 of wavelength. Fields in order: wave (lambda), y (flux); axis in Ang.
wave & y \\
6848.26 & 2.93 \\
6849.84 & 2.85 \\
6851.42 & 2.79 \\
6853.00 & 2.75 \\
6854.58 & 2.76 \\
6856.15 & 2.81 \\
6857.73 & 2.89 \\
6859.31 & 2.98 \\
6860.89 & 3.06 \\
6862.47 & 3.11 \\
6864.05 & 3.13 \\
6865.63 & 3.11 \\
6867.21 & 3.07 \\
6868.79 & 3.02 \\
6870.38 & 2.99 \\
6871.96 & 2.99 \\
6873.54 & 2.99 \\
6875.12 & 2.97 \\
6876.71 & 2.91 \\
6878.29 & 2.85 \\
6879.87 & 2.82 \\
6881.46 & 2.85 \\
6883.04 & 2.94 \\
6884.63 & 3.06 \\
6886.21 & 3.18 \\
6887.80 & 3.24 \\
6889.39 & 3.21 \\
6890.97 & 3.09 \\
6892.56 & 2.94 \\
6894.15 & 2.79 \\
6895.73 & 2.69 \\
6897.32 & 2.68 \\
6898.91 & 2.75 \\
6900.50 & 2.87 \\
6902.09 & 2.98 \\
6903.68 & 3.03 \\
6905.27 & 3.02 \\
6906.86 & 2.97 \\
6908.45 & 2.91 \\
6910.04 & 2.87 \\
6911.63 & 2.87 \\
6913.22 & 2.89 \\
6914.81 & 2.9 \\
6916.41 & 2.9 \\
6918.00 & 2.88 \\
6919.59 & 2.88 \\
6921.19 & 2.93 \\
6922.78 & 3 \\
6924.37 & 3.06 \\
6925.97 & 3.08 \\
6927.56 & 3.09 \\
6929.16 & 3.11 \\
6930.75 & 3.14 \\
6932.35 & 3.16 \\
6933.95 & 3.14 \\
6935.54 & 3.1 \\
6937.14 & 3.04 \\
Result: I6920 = 2.88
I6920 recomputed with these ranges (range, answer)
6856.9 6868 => 2.89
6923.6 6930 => 3.06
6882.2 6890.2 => 2.94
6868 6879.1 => 2.85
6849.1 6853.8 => 2.75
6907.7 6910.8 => 2.87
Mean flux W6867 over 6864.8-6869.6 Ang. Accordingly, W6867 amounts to 3.06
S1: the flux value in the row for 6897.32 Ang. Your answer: 2.68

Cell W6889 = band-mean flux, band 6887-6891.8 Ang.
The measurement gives 3.18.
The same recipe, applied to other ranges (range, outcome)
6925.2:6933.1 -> 3.12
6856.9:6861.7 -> 2.97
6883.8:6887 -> 3.12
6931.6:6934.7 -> 3.15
